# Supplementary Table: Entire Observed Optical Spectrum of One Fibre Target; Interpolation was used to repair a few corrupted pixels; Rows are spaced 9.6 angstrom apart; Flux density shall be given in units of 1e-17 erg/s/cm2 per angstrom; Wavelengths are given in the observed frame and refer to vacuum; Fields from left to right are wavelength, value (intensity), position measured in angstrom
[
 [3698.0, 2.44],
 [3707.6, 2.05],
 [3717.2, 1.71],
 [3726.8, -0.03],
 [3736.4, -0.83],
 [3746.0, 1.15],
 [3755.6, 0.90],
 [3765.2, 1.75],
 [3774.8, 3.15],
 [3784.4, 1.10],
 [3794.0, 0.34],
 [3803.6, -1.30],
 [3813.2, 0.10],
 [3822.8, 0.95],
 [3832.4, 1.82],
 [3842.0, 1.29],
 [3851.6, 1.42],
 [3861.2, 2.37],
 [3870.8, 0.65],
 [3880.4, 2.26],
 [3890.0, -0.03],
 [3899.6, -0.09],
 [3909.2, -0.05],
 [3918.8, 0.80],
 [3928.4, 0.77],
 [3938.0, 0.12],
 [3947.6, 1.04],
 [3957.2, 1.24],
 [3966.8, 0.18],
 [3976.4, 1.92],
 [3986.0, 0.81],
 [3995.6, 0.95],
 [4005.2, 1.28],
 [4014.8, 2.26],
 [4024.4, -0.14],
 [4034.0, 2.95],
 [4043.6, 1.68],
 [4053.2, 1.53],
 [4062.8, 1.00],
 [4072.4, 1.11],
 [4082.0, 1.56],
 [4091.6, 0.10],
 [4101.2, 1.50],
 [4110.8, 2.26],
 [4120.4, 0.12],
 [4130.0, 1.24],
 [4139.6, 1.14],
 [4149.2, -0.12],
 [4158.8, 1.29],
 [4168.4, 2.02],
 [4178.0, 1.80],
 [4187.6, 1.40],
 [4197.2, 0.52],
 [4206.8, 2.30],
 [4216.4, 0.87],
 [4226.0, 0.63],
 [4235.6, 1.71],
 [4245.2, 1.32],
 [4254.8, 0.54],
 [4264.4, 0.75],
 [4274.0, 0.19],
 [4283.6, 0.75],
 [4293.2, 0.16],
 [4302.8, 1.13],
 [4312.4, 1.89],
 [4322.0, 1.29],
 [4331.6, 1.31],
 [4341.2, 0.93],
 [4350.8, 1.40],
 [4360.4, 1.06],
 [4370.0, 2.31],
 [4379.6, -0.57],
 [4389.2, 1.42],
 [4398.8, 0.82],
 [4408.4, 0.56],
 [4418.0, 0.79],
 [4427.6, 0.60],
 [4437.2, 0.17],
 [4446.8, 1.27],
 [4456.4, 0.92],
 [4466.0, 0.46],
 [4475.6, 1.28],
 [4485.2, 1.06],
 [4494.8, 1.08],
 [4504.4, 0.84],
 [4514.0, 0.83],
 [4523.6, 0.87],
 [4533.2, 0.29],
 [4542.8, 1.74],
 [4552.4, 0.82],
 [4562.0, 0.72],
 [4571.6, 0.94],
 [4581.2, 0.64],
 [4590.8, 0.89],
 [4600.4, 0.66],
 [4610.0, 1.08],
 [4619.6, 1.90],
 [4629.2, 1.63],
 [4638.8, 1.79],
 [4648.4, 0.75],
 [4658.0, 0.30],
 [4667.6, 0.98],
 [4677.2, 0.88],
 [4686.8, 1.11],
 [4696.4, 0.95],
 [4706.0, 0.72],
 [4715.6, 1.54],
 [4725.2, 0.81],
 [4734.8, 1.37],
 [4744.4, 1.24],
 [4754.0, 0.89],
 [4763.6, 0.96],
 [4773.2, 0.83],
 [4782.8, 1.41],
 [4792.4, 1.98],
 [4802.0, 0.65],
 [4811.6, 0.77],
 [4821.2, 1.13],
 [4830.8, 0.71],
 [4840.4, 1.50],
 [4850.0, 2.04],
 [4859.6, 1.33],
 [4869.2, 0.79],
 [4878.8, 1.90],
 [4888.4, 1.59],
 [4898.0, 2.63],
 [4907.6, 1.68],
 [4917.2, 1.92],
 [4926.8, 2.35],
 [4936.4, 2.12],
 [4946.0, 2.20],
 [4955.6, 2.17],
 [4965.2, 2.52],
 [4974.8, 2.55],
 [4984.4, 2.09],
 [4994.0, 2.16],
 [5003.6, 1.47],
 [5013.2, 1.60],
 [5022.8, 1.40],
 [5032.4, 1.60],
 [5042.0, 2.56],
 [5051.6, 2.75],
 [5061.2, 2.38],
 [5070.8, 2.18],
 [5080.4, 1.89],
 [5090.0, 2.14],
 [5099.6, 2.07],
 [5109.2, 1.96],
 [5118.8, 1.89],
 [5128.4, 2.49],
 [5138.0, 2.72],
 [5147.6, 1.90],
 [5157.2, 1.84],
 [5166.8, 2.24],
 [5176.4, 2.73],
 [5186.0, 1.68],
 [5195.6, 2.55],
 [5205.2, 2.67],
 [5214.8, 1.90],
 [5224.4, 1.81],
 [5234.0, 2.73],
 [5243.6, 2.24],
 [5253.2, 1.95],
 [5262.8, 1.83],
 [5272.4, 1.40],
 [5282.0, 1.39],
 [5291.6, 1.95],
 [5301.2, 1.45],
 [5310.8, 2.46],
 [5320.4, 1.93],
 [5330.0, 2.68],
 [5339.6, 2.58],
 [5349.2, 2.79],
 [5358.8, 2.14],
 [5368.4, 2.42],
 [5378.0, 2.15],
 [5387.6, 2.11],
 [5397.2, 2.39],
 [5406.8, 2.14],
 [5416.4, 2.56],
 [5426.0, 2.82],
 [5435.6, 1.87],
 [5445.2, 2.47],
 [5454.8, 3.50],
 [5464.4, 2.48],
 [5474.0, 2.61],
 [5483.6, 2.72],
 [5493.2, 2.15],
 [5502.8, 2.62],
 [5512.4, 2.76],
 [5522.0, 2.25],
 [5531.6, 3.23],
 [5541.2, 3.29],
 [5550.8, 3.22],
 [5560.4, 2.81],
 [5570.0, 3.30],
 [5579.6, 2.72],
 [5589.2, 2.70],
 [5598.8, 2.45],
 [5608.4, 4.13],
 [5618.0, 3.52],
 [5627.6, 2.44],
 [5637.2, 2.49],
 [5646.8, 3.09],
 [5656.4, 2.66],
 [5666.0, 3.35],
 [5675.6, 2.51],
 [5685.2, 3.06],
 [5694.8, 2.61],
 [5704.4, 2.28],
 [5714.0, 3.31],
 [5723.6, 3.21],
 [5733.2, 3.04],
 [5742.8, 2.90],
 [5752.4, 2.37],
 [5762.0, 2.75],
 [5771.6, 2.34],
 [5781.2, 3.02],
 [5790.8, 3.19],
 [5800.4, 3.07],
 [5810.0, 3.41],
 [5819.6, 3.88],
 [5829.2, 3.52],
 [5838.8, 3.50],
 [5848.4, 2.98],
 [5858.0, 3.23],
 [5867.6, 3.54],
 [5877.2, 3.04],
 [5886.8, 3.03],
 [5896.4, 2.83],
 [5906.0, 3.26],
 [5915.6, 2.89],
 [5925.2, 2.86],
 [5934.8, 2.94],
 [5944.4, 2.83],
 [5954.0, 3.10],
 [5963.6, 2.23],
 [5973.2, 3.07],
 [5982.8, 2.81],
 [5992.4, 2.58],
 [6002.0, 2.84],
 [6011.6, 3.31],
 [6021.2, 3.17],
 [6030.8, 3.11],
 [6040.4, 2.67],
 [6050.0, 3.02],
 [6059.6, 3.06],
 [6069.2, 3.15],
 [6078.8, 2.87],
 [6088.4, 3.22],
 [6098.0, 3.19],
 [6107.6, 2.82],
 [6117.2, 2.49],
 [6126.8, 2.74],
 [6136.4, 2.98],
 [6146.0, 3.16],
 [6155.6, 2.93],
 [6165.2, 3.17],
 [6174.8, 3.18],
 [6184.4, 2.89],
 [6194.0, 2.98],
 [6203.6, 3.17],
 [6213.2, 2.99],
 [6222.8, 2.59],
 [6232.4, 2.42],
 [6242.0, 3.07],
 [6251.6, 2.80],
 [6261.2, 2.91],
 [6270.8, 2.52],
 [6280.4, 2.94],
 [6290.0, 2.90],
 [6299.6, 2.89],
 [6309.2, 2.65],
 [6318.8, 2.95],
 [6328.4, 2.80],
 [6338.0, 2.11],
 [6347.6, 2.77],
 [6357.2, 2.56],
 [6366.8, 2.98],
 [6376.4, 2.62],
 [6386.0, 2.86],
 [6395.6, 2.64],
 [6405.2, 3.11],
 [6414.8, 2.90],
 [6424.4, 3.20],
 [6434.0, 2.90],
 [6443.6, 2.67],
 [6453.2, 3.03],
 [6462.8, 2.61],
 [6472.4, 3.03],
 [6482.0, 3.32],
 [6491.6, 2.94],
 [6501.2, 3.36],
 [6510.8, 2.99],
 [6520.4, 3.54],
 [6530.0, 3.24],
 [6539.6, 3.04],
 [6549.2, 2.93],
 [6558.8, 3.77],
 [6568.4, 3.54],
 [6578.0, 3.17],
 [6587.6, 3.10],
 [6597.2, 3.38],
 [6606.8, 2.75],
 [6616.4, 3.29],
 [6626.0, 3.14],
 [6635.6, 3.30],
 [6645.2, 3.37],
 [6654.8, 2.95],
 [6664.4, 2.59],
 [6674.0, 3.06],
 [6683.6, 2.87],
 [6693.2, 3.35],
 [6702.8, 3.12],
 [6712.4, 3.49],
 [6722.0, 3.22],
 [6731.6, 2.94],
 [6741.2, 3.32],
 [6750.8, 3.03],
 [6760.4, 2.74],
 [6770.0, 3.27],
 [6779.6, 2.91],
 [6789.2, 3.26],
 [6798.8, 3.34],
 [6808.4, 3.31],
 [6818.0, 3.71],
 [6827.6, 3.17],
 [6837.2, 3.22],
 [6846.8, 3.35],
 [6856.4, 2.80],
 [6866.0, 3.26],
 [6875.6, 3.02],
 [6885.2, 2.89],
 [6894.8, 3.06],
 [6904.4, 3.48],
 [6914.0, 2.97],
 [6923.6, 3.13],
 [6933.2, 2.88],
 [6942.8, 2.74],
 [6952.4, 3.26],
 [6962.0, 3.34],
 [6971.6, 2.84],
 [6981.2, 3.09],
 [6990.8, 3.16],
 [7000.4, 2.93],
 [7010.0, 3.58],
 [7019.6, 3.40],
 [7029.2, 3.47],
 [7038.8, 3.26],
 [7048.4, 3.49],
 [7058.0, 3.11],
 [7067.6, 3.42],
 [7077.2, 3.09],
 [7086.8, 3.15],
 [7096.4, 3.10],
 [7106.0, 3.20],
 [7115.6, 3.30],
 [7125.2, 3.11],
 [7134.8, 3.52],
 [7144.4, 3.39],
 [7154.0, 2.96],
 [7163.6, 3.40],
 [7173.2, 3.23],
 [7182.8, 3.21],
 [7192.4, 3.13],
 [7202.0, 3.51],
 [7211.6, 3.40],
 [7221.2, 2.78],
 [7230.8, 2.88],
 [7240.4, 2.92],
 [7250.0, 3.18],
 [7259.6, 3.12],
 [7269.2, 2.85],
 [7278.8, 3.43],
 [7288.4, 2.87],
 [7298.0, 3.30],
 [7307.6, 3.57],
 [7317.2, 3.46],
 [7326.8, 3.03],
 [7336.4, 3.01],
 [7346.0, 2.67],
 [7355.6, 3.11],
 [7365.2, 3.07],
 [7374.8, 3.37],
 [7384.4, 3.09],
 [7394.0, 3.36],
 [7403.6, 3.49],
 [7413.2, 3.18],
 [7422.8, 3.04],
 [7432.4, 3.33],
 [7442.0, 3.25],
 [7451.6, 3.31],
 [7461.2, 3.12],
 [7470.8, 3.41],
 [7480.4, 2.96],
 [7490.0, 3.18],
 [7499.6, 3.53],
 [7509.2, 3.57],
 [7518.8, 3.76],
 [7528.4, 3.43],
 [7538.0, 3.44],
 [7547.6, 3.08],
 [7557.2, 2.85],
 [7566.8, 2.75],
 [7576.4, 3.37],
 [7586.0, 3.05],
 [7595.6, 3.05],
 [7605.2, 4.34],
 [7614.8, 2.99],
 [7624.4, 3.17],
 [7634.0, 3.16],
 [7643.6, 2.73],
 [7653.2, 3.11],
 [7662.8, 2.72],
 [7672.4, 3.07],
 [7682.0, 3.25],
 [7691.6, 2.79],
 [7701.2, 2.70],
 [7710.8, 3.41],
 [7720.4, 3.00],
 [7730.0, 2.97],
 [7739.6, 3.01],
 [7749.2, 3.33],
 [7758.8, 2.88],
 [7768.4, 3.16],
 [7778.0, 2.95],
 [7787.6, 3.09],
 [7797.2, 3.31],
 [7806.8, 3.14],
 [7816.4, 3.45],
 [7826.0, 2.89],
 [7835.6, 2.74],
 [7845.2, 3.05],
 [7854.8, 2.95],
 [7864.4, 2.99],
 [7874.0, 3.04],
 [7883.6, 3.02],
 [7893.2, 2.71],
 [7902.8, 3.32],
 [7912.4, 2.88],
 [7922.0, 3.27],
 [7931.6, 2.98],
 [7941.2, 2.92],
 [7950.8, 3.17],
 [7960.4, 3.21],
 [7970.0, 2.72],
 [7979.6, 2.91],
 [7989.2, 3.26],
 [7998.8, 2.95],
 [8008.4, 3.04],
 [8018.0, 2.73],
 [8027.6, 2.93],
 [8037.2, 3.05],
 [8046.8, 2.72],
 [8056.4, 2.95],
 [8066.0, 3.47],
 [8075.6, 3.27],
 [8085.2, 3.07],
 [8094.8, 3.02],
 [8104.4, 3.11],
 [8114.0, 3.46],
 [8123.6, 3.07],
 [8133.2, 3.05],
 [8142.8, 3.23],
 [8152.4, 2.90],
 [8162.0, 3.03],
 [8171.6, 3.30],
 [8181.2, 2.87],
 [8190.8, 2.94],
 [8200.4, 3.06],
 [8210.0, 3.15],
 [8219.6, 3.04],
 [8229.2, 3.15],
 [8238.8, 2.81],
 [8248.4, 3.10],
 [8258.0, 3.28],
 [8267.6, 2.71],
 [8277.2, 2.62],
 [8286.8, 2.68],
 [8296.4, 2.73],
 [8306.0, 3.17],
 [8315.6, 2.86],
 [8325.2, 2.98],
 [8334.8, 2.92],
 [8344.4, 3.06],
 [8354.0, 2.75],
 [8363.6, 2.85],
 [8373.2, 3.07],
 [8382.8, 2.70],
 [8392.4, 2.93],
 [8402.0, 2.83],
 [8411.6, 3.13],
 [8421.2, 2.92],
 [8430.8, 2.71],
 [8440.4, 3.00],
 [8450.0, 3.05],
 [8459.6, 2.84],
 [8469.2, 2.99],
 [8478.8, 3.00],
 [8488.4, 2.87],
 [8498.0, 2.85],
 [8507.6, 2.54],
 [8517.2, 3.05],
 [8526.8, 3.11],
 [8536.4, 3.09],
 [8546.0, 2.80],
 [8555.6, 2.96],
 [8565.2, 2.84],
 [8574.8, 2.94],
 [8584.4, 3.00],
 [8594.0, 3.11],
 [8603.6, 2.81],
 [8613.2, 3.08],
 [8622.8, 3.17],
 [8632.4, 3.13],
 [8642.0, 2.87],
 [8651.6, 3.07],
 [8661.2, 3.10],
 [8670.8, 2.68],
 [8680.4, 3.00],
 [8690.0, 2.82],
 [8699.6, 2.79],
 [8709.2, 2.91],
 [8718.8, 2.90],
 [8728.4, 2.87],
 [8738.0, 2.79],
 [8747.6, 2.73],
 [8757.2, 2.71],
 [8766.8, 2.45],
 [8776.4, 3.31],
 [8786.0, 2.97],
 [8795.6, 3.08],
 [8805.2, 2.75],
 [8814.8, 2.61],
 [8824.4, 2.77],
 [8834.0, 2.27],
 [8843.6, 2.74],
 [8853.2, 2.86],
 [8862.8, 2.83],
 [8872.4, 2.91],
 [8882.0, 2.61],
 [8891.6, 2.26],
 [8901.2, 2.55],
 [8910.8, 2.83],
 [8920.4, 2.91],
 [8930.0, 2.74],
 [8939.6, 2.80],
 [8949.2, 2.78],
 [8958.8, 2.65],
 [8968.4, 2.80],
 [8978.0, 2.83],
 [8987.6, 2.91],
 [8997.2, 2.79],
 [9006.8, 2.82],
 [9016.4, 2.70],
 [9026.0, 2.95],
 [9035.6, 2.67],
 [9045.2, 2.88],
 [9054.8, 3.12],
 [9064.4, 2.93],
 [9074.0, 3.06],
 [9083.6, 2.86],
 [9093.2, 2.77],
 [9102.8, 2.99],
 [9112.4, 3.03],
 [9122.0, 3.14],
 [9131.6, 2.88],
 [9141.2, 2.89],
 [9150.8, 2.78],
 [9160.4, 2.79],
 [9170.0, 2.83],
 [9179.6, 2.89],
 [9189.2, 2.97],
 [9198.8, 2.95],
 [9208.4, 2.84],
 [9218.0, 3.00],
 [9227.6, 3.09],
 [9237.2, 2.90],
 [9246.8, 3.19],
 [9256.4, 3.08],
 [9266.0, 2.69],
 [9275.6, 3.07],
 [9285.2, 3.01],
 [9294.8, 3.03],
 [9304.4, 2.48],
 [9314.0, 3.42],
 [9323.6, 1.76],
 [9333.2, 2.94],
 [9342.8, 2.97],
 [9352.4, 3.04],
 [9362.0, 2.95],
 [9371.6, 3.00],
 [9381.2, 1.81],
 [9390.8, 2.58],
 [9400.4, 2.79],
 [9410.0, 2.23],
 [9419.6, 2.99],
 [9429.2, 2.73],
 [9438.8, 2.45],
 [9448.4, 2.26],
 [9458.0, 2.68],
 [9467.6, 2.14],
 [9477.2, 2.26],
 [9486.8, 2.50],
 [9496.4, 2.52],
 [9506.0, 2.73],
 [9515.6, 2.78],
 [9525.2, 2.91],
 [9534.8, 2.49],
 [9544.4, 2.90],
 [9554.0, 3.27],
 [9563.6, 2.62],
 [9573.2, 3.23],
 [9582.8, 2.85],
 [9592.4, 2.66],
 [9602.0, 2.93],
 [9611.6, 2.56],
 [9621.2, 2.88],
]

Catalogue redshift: 0.226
